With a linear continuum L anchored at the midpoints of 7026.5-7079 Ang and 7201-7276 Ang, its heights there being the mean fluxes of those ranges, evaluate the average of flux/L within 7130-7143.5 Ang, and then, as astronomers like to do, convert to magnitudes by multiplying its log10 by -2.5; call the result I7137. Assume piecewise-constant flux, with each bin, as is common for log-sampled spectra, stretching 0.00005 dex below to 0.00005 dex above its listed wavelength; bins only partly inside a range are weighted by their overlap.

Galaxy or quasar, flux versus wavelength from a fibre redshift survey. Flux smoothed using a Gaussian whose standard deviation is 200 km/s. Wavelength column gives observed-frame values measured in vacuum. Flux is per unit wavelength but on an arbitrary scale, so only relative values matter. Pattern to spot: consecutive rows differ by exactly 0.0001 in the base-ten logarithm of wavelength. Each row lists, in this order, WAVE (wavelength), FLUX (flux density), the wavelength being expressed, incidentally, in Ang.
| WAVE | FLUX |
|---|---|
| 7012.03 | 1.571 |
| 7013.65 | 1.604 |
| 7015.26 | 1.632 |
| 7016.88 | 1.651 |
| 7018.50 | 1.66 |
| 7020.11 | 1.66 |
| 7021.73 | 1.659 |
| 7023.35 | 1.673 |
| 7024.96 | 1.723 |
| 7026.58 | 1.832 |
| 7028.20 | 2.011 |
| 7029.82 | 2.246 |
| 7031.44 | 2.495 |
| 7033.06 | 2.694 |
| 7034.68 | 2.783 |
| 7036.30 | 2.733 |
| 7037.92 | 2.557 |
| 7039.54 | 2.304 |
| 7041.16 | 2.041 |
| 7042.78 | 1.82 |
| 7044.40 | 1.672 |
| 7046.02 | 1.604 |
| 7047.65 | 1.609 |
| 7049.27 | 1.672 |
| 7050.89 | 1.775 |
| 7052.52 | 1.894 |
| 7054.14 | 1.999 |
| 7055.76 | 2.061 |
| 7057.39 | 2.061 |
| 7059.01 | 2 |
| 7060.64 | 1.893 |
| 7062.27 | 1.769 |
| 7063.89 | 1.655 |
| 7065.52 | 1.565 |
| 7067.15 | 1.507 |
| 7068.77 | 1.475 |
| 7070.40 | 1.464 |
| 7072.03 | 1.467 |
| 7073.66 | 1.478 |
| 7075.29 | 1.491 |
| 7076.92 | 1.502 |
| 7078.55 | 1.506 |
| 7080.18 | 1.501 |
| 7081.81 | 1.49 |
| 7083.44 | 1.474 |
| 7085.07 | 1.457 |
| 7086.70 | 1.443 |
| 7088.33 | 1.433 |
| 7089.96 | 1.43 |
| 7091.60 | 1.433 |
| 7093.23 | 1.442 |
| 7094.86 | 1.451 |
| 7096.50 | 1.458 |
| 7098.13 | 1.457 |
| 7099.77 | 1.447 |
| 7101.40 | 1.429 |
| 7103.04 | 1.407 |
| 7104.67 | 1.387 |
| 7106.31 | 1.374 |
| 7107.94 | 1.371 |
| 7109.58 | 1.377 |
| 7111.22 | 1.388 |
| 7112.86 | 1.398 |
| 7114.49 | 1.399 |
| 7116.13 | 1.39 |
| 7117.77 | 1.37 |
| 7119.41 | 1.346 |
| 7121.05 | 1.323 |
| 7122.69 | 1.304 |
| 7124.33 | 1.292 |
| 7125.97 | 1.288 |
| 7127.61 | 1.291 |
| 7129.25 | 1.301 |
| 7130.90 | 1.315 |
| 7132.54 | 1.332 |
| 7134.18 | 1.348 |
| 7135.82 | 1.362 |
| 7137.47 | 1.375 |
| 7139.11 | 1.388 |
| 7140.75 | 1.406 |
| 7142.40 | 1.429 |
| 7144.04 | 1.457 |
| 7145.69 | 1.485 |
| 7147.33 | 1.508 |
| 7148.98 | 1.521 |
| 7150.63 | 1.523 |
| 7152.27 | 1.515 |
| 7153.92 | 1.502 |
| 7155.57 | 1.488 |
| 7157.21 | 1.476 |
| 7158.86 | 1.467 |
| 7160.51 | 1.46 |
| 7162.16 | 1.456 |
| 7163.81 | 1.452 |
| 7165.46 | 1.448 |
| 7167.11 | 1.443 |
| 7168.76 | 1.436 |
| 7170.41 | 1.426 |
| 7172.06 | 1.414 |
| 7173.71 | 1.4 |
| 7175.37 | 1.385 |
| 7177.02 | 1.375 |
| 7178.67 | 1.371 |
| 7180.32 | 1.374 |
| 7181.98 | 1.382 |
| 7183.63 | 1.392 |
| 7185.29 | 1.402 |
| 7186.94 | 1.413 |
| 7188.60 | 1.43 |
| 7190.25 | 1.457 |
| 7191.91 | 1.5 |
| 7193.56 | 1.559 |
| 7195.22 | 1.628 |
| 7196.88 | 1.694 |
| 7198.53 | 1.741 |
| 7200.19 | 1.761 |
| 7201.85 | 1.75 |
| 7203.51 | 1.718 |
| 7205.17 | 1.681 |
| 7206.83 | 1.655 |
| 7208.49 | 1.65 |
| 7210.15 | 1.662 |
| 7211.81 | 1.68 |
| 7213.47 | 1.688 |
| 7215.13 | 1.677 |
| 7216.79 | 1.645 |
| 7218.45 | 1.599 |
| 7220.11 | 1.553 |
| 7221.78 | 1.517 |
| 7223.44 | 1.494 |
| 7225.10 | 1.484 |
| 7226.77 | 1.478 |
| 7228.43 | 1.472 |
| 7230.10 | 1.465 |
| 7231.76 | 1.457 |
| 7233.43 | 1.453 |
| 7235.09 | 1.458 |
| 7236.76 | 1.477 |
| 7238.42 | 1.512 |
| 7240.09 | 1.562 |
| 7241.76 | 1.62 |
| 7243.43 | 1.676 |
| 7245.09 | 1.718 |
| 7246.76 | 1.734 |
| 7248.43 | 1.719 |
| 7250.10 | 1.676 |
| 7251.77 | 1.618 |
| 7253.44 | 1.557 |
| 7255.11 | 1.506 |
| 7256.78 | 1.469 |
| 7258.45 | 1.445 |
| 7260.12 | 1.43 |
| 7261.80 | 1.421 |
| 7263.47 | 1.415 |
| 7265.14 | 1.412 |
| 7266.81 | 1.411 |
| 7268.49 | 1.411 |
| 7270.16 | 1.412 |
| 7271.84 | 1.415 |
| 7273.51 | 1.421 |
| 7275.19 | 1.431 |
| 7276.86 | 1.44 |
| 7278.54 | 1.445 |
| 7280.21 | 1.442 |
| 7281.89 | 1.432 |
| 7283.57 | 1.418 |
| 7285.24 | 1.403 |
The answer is 0.26 mag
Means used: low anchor 1.9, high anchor 1.55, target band 1.37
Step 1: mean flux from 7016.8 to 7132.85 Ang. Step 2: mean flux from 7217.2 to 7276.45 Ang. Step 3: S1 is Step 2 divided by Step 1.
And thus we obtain 0.9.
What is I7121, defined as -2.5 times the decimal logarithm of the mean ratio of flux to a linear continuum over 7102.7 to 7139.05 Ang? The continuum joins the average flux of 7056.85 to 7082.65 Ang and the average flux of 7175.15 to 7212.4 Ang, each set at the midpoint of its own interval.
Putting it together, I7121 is 0.17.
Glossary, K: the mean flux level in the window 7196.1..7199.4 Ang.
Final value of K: 1.72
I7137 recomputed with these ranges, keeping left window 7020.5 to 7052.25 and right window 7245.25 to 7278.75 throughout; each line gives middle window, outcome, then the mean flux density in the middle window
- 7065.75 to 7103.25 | 0.30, 1.47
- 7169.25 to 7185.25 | 0.22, 1.39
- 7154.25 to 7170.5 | 0.19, 1.46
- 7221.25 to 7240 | 0.06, 1.48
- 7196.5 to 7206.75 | -0.05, 1.72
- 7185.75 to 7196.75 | 0.11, 1.51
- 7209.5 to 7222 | -0.02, 1.63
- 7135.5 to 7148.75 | 0.24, 1.43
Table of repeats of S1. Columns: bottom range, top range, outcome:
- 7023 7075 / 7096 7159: 0.73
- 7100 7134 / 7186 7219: 1.20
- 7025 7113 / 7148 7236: 0.88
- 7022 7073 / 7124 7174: 0.74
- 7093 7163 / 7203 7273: 1.10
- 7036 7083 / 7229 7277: 0.85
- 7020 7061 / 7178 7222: 0.78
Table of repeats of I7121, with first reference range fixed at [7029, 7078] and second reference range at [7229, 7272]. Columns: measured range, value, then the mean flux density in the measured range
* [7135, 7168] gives 0.18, 1.46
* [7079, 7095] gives 0.25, 1.46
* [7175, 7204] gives 0.08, 1.52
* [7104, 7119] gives 0.28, 1.38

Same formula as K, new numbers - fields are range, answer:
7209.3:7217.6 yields 1.67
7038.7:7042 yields 2.17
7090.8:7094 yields 1.44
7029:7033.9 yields 2.48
